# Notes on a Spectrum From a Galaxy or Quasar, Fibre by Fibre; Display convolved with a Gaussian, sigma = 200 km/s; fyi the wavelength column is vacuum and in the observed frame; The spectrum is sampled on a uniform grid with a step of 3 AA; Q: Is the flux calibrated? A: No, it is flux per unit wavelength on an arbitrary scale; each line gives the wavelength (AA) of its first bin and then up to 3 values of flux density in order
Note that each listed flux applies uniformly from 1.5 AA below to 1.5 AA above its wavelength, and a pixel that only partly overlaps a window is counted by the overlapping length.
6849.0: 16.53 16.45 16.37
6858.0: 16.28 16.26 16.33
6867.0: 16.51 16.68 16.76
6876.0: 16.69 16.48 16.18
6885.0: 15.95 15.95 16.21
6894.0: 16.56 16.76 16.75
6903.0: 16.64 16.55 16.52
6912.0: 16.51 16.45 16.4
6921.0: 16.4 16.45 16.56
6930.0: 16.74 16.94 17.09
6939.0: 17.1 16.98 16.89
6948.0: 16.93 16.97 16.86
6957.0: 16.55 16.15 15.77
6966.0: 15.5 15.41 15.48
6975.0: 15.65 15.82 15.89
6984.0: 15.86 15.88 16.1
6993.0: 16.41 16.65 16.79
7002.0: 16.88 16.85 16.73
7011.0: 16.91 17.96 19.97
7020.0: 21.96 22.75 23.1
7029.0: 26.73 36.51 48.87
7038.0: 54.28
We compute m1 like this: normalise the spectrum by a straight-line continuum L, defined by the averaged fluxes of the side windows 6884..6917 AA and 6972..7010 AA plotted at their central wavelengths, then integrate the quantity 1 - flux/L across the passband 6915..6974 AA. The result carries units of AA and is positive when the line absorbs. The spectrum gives -0.4 AA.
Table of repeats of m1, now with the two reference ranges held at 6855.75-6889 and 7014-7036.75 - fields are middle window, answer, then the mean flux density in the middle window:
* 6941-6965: 6.3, 16.6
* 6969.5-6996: 9.5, 15.9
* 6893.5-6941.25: 7.5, 16.7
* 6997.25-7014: 6.1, 16.9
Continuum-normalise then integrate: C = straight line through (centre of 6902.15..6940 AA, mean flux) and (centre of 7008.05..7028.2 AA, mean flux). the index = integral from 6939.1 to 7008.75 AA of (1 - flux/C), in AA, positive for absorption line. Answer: 8.7 AA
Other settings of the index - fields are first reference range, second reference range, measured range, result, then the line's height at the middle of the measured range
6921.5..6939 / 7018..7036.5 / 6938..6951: 1.2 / 18.7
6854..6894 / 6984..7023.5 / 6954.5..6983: 2.4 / 17.3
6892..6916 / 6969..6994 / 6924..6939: -0.5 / 16.3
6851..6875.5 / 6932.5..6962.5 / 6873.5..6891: 0.3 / 16.5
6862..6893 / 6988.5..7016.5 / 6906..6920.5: 0.1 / 16.5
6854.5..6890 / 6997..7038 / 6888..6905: 1.1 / 17.7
